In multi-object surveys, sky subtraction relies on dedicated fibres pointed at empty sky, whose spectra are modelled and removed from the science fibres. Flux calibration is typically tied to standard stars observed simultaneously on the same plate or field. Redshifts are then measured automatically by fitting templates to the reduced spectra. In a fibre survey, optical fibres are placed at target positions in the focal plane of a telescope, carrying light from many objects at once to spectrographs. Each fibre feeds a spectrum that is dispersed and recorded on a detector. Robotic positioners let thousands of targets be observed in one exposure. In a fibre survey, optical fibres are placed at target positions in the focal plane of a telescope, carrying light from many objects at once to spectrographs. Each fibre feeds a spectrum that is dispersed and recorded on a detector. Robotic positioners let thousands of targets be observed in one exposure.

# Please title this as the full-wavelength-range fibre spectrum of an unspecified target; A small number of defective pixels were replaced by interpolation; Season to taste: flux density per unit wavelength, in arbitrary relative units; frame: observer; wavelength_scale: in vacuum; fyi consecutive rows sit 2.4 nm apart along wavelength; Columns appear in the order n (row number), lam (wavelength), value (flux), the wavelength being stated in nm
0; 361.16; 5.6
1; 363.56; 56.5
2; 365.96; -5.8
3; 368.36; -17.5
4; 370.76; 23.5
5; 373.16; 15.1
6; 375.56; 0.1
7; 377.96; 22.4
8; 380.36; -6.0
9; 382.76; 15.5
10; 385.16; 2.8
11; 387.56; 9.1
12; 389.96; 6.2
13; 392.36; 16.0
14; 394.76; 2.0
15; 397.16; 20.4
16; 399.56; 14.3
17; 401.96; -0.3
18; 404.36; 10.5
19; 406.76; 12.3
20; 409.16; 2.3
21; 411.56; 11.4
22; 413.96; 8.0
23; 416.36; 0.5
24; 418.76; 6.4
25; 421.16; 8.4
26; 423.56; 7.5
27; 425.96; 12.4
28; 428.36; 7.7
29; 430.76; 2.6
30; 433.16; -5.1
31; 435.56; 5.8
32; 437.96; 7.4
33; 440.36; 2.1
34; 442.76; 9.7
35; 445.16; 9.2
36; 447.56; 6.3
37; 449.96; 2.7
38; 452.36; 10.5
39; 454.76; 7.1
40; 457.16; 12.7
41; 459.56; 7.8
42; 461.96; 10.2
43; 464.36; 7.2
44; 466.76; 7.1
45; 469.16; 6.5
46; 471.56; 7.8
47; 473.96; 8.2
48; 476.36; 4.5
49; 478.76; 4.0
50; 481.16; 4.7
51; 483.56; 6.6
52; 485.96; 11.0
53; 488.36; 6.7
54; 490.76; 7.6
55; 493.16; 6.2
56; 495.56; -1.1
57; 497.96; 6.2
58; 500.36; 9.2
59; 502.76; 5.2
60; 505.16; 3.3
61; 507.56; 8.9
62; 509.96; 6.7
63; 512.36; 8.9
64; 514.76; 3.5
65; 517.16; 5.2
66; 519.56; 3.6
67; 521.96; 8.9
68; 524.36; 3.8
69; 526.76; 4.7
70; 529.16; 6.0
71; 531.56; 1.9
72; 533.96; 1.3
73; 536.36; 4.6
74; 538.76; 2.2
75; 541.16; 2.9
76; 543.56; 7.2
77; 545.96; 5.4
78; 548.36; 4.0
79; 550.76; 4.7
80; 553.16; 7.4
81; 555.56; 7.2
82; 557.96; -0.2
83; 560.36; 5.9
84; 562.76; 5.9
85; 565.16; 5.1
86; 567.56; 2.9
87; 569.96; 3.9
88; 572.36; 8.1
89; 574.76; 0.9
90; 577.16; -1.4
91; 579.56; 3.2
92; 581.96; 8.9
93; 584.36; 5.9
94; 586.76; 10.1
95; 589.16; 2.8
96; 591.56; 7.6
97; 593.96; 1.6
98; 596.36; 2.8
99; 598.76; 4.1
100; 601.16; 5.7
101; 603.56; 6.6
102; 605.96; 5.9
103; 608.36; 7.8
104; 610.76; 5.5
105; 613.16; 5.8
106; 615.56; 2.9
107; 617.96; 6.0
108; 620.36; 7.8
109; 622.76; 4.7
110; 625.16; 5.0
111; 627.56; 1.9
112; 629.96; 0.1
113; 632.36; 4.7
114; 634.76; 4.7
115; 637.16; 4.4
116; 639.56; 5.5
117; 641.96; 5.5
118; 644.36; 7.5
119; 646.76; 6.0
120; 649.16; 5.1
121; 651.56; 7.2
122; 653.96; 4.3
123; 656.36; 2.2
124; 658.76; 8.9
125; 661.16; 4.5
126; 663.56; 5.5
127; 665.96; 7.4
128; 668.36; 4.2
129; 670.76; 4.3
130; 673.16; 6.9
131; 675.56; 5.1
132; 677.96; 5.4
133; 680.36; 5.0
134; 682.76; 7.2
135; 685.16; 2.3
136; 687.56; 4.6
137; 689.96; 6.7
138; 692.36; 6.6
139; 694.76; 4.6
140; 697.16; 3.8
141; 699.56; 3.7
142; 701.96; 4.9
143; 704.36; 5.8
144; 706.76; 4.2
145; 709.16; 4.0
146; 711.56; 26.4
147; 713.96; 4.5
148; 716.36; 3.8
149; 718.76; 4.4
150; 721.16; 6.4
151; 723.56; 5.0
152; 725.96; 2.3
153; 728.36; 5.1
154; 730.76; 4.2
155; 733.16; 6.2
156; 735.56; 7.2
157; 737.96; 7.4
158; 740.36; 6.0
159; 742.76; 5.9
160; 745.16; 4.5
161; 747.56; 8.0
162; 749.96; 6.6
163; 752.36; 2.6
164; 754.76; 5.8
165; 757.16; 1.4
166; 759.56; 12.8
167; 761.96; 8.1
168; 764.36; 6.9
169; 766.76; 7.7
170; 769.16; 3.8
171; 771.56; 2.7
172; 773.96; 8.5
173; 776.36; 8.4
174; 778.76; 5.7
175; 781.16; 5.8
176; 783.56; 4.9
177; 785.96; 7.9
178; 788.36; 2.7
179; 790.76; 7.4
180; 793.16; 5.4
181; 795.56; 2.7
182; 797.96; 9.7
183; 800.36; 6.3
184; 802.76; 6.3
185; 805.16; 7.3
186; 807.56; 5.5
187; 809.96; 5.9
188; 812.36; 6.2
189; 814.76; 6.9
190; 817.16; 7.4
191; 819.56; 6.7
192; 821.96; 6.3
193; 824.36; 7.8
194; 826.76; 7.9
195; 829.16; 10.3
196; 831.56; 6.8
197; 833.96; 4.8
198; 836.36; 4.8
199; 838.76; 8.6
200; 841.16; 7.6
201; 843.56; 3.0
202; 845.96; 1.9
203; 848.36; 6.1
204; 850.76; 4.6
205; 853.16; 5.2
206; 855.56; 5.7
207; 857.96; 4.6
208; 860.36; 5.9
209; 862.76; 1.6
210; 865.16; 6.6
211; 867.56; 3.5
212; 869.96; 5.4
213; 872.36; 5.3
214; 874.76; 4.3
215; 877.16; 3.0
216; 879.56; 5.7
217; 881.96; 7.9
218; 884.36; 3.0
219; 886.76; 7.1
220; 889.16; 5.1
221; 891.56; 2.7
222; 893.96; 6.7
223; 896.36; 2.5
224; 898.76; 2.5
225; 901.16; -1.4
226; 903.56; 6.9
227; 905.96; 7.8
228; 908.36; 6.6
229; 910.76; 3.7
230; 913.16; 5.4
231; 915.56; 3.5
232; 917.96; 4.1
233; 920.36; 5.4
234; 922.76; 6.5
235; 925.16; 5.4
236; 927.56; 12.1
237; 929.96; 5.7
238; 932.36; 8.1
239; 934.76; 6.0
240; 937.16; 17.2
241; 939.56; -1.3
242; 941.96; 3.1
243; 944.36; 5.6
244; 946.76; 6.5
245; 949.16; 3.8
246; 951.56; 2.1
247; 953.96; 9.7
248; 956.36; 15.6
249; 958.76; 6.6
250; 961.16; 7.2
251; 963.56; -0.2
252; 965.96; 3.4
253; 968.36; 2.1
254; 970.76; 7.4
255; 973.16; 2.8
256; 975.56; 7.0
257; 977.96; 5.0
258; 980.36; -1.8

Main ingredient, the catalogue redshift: 0.908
